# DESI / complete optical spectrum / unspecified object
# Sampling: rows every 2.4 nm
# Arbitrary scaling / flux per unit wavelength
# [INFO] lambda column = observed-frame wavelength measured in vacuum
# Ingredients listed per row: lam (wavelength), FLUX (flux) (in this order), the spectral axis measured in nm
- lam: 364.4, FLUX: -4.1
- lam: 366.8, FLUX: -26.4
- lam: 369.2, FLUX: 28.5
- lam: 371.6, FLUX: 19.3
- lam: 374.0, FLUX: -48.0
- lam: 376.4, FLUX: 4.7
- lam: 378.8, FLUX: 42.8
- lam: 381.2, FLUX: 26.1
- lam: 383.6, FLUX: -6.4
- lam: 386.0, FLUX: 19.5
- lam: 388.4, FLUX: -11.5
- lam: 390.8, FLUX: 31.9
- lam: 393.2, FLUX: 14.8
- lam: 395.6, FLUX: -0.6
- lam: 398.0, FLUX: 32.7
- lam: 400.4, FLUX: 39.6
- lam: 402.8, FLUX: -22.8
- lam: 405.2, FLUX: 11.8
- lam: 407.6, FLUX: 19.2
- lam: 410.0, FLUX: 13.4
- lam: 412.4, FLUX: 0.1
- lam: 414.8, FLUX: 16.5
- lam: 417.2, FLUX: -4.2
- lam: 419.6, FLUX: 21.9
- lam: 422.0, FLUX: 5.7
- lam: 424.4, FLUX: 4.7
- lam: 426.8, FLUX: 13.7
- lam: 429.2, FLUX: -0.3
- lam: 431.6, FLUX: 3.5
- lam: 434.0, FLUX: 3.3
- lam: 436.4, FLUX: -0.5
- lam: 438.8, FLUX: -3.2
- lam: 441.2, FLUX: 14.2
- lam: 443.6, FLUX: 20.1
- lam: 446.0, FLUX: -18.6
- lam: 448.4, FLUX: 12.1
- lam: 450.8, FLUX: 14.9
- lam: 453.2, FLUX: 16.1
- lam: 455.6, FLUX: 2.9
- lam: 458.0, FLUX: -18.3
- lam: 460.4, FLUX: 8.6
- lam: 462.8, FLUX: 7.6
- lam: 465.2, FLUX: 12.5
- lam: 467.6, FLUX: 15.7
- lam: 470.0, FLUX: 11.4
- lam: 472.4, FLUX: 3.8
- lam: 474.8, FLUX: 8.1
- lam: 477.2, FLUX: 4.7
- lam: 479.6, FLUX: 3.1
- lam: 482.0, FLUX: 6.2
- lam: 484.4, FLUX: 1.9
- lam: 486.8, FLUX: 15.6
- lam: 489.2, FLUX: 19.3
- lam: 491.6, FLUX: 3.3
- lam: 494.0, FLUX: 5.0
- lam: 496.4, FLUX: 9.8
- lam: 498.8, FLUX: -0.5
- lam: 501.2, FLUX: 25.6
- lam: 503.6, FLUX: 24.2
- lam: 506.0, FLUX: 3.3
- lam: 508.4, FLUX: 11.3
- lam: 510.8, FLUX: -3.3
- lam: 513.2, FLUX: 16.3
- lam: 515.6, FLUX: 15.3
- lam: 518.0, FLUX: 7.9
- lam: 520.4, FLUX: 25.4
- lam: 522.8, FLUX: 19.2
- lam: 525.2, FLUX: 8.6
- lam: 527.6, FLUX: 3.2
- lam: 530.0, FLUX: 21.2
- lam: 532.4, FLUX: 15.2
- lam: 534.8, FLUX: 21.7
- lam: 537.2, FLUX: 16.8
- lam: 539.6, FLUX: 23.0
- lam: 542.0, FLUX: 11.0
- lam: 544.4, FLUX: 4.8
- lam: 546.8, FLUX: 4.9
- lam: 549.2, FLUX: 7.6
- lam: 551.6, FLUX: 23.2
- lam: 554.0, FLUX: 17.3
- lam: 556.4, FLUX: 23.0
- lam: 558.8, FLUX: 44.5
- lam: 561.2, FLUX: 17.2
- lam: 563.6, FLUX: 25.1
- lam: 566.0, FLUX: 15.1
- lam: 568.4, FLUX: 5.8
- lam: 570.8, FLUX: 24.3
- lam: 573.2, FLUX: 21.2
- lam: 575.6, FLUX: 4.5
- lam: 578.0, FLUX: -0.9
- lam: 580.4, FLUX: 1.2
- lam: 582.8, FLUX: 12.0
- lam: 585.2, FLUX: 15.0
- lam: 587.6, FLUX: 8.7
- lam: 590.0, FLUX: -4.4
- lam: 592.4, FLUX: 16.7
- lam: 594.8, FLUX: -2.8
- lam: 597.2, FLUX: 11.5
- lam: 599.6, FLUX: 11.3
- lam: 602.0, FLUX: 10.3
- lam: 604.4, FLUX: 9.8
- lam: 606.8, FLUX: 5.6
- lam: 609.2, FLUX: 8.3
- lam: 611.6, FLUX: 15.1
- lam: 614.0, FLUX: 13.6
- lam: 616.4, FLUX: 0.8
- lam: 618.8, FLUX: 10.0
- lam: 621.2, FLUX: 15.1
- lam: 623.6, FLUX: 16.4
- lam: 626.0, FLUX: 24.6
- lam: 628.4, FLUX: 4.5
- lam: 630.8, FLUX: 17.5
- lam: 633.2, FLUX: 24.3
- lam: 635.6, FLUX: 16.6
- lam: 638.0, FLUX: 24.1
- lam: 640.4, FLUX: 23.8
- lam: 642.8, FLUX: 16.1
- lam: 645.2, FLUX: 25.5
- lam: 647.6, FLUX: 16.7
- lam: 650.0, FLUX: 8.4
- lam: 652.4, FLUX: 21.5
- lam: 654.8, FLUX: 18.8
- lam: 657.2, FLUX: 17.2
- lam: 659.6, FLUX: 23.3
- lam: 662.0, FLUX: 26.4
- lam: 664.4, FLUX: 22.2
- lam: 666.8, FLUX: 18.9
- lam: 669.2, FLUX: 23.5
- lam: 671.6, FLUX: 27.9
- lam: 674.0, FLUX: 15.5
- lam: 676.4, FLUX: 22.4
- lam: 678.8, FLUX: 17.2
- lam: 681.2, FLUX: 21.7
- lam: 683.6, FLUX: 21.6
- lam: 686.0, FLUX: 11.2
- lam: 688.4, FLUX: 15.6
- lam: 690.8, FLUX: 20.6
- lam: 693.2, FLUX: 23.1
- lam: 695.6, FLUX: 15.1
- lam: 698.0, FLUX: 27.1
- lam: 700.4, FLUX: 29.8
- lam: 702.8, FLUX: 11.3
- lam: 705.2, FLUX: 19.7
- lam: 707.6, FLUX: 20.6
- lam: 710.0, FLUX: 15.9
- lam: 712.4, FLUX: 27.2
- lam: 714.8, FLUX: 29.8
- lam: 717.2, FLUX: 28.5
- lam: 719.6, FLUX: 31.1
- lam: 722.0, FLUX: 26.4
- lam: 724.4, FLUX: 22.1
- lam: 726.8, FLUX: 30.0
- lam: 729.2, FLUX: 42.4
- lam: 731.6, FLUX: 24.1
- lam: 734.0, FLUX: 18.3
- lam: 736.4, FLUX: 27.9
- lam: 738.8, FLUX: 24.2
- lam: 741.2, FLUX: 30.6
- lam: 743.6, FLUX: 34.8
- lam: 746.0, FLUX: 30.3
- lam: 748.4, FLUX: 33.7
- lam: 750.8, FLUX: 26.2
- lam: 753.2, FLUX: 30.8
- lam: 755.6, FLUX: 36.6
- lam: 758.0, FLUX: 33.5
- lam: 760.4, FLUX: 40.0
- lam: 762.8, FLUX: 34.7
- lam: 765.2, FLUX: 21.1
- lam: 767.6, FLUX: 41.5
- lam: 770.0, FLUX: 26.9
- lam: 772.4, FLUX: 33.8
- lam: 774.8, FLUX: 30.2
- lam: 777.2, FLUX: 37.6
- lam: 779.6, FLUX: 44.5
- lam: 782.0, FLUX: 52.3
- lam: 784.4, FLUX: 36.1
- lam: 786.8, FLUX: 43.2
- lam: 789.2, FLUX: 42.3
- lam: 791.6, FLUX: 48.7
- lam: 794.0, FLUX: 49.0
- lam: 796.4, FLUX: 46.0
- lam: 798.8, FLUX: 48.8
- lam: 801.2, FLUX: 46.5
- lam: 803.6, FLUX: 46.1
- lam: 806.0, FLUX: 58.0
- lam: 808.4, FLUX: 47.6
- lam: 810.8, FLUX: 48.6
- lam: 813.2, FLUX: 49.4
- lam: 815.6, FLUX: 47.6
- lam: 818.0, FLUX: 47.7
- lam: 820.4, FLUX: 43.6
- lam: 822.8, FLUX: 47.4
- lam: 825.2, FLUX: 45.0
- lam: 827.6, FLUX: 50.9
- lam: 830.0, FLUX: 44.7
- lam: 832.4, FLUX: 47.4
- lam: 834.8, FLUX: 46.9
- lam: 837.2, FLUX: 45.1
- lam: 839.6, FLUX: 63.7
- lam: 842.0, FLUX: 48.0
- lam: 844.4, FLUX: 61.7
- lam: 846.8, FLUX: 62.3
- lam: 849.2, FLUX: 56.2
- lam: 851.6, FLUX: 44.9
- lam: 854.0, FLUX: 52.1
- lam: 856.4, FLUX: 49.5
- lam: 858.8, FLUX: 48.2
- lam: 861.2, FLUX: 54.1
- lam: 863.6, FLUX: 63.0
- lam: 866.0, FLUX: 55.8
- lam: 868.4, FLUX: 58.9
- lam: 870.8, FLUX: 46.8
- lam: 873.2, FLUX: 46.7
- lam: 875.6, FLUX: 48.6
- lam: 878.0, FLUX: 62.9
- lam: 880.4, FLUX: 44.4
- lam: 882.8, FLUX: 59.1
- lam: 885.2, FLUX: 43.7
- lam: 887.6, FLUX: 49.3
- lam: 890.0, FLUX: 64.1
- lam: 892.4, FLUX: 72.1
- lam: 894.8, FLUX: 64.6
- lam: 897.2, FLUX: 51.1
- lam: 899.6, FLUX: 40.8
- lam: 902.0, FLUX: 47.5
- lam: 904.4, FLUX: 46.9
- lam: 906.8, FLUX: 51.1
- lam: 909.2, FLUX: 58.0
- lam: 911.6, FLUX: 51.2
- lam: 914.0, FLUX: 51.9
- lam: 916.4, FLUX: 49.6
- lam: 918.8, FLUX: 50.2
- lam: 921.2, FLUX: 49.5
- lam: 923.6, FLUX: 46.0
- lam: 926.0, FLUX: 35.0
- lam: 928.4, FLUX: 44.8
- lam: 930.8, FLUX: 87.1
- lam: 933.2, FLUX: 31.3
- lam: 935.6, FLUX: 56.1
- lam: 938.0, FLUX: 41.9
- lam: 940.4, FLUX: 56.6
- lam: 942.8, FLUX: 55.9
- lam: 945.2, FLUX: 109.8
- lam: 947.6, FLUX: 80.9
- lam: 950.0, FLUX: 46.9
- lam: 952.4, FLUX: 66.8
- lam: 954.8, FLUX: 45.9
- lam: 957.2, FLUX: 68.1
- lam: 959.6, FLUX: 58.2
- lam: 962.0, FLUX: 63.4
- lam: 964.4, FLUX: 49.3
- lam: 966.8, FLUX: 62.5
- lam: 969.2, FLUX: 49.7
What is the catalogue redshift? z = 0.790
